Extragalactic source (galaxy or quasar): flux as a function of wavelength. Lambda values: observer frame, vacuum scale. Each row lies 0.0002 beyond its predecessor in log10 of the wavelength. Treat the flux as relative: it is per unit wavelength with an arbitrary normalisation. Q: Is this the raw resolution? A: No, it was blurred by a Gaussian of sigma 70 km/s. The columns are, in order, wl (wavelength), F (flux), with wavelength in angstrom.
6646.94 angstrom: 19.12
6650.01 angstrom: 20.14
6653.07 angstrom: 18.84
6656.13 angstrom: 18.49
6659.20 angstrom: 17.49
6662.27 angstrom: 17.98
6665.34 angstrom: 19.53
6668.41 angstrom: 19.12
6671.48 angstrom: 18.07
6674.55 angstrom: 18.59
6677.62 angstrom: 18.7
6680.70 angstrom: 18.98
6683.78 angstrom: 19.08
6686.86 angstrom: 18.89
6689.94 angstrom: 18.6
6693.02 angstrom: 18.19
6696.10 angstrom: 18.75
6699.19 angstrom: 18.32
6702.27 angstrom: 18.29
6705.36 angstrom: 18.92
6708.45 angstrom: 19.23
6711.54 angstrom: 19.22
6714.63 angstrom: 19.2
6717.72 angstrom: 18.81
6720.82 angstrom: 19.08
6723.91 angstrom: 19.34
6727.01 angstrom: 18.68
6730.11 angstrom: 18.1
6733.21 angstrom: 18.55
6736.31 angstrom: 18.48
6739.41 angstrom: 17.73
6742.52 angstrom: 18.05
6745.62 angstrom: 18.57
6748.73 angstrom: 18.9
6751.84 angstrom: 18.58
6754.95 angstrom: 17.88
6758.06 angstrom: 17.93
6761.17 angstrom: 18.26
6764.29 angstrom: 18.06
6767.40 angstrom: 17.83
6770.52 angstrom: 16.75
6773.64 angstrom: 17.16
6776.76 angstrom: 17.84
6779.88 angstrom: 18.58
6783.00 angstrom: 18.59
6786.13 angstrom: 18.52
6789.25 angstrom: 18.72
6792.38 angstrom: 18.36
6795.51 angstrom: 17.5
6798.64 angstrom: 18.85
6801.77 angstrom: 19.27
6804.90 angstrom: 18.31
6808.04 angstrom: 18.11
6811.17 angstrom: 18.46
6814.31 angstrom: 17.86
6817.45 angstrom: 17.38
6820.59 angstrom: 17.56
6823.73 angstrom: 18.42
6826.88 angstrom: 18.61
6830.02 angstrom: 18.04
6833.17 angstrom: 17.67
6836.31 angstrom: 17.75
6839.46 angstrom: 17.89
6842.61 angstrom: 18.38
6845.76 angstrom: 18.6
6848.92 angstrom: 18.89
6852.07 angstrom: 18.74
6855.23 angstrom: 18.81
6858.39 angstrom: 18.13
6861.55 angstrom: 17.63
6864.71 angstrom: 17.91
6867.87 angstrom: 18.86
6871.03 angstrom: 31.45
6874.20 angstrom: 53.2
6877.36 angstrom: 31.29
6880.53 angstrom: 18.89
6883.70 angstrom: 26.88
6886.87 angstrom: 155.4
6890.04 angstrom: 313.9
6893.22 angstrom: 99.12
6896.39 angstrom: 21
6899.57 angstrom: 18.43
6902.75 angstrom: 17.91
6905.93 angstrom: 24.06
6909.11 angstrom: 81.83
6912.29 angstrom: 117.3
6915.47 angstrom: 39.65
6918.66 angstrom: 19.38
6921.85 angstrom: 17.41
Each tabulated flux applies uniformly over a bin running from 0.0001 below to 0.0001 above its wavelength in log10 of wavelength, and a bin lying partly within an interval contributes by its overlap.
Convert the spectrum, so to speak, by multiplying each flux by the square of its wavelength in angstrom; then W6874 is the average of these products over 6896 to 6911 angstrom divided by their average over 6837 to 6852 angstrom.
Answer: 1.9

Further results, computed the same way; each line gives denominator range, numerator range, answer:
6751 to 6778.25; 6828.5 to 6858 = 1.05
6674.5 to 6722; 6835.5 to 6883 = 1.26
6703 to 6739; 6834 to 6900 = 2.59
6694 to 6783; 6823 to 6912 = 2.44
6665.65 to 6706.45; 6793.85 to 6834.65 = 1.01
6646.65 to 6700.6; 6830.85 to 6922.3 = 2.58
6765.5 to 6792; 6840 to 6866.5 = 1.04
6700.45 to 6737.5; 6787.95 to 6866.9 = 1.00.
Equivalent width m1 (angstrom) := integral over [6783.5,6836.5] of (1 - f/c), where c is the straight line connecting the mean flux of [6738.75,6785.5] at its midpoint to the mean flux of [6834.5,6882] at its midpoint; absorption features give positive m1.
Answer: 5.20 angstrom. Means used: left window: 18.1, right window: 22.4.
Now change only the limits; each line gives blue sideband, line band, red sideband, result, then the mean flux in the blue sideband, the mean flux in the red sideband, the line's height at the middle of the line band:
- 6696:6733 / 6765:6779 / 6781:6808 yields 0.82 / 18.8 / 18.5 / 18.6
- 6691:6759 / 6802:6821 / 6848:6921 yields 9.65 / 18.6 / 52.1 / 36.8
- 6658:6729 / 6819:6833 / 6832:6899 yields 7.63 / 18.7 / 46.1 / 39.8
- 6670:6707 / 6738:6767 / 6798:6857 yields 0.41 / 18.6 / 18.3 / 18.5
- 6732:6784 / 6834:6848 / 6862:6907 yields 8.42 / 18.1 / 60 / 45.6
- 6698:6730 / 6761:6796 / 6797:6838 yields 0.80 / 18.9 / 18.2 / 18.4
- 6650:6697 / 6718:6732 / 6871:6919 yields 5.33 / 18.7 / 69.2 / 30.4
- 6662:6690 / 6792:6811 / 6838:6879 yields 2.91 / 18.8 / 23.1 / 21.7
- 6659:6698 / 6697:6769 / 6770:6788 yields -0.90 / 18.6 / 18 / 18.3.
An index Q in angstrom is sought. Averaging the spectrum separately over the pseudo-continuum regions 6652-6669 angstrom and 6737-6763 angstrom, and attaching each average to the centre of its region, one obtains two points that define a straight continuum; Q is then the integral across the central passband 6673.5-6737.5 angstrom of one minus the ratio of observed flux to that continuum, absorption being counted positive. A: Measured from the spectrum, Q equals -1.3 angstrom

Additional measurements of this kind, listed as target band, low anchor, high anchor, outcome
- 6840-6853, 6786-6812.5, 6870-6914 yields 7.7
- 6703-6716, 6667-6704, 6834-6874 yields -0.1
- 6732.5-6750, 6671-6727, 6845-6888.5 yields 3.3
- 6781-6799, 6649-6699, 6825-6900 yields 8.2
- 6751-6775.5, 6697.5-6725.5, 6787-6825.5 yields 1.0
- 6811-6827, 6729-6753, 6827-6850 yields 0.2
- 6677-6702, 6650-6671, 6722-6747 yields -0.1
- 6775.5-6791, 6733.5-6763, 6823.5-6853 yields -0.2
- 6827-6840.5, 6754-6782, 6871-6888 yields 7.1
